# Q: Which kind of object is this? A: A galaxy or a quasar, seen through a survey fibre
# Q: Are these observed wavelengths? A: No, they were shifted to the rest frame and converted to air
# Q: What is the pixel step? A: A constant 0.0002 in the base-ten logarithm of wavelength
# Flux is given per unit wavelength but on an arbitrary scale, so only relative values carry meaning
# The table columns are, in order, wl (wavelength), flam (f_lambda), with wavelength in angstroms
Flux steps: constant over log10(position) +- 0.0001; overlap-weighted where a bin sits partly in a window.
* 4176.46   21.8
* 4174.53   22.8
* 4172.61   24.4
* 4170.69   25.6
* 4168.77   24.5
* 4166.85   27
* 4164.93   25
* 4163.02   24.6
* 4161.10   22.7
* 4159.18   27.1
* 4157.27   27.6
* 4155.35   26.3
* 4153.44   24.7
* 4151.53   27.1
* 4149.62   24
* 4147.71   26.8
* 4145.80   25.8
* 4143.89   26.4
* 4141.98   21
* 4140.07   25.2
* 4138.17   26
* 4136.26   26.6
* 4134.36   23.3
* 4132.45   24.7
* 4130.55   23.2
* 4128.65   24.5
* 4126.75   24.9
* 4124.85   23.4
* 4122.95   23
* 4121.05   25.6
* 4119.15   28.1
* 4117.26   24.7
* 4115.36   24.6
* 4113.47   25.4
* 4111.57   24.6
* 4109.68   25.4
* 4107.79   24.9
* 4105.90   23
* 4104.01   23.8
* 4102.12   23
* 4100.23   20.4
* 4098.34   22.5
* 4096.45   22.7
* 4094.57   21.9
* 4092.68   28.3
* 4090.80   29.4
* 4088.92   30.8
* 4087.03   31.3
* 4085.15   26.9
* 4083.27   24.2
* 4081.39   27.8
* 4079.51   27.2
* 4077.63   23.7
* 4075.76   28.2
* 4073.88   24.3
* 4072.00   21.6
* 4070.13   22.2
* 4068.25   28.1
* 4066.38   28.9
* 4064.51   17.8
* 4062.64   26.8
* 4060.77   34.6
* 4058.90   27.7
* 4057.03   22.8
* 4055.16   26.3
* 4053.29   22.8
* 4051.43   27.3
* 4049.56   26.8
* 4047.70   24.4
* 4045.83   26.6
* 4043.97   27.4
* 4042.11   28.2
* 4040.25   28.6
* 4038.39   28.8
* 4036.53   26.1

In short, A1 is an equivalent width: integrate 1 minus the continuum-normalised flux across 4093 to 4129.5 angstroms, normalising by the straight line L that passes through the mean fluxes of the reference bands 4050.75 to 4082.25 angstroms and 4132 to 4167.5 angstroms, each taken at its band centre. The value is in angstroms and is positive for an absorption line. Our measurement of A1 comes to 2.1 angstroms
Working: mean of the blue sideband 25.8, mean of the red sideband 25.4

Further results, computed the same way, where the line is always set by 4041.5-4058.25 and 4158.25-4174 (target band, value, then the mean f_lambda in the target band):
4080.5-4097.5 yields -0.96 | 27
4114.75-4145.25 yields 0.69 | 24.7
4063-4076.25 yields 0.66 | 24.4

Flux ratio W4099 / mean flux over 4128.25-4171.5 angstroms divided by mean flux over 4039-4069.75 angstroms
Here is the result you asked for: 0.95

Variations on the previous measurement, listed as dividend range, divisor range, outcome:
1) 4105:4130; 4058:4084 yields 0.95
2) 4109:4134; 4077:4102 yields 0.96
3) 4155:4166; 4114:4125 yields 1.02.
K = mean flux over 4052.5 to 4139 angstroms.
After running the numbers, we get 25.3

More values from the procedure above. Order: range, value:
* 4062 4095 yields 26.1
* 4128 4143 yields 24.3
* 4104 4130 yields 24.7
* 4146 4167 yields 25.7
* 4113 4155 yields 25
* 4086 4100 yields 26.4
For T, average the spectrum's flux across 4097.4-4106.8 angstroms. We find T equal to 22.5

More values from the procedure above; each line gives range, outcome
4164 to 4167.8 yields 26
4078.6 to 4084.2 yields 26.4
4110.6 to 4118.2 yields 24.8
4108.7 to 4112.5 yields 25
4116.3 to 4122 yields 26.1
